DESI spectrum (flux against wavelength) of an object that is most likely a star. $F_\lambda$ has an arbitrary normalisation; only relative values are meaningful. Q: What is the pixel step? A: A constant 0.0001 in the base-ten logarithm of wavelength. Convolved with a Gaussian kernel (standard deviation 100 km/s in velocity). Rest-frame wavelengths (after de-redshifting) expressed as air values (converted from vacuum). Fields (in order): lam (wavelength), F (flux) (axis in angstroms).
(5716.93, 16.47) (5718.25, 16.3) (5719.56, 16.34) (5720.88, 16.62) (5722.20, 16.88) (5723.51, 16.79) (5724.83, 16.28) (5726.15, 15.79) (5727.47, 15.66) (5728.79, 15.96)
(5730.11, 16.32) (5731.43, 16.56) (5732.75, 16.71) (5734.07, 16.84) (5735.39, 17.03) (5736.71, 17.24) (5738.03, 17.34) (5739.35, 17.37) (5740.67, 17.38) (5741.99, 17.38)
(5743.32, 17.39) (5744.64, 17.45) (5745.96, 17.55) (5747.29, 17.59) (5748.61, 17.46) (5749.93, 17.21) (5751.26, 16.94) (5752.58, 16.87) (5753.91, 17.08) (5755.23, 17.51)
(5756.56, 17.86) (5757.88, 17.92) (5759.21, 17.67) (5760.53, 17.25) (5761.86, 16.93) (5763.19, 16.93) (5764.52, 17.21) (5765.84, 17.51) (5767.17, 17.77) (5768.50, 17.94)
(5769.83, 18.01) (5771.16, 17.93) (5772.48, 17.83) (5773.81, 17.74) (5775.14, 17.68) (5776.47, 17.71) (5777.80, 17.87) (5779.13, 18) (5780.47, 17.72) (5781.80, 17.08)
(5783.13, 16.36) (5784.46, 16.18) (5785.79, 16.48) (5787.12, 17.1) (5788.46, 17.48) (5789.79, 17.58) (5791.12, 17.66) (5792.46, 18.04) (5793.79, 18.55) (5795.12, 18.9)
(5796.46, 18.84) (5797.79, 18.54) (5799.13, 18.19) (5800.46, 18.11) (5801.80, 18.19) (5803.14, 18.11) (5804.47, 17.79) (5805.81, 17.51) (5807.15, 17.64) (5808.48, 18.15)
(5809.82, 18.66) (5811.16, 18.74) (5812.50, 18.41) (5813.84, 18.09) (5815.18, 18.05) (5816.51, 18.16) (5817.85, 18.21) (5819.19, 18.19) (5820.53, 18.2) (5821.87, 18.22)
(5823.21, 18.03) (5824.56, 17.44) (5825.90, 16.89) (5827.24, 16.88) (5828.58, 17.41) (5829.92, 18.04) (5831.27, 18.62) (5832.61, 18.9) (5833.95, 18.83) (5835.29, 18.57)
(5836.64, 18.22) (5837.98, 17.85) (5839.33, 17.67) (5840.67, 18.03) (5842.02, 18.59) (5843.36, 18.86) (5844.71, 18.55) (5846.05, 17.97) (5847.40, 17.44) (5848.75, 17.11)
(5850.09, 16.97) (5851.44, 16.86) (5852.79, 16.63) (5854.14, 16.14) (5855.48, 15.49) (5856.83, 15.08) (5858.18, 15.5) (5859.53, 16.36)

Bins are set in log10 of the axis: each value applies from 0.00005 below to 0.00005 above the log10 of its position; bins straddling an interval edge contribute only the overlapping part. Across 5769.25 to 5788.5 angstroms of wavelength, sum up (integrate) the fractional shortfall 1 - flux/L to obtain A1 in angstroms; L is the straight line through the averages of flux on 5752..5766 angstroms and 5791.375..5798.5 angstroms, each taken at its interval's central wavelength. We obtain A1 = 0.6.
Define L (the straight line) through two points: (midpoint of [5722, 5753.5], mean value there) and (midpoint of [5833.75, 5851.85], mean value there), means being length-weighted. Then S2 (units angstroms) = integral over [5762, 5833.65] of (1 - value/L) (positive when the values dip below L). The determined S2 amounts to -1.33 angstroms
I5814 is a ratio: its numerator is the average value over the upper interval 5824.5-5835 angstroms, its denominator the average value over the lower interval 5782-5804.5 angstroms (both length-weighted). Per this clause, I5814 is 1.0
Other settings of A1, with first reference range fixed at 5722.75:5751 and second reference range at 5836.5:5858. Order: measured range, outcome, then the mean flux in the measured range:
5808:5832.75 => -1.24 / 18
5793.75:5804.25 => -0.78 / 18.4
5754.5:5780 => -0.94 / 17.6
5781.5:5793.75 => -0.07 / 17.2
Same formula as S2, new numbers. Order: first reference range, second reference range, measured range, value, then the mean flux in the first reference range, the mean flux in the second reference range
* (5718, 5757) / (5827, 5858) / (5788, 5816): -1.4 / 16.9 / 17.6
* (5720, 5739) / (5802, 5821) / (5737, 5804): -0.9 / 16.6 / 18.1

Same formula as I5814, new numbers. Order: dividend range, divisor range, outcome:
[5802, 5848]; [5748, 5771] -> 1.04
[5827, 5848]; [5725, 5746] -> 1.08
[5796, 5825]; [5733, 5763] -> 1.05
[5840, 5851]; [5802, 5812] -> 0.99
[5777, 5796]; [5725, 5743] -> 1.05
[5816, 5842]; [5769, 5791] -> 1.03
